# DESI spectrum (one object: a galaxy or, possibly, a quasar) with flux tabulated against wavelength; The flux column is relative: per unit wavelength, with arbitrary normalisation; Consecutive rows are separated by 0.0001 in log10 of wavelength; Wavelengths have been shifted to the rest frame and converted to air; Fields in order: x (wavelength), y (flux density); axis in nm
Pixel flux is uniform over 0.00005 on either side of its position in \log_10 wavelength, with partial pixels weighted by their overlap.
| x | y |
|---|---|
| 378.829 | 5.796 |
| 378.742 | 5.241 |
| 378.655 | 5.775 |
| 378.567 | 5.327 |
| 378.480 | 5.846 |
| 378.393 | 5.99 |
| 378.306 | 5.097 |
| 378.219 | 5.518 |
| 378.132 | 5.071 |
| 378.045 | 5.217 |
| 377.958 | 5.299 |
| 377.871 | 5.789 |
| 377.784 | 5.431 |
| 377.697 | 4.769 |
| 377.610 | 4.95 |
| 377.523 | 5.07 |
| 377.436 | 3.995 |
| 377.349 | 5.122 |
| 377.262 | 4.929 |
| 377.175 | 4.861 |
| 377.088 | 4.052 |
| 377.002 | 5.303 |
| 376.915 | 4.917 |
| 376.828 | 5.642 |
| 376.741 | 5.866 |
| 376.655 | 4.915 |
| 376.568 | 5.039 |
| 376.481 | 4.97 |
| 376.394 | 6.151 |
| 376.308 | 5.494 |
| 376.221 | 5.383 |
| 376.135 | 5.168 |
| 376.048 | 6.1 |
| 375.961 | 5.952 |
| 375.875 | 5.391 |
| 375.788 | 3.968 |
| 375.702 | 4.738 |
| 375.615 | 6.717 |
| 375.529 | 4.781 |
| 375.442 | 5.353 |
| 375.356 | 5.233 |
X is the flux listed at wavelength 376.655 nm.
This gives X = 4.915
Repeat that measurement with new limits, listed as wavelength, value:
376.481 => 4.97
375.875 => 5.391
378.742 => 5.241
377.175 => 4.861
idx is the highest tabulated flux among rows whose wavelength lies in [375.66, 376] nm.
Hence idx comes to 5.952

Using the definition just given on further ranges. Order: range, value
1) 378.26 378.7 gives 5.99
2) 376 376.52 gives 6.151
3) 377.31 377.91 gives 5.789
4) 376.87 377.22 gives 5.303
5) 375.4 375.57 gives 5.353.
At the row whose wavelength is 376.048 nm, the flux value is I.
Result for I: 6.1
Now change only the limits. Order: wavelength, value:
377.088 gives 4.052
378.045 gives 5.217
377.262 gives 4.929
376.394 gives 6.151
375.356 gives 5.233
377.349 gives 5.122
